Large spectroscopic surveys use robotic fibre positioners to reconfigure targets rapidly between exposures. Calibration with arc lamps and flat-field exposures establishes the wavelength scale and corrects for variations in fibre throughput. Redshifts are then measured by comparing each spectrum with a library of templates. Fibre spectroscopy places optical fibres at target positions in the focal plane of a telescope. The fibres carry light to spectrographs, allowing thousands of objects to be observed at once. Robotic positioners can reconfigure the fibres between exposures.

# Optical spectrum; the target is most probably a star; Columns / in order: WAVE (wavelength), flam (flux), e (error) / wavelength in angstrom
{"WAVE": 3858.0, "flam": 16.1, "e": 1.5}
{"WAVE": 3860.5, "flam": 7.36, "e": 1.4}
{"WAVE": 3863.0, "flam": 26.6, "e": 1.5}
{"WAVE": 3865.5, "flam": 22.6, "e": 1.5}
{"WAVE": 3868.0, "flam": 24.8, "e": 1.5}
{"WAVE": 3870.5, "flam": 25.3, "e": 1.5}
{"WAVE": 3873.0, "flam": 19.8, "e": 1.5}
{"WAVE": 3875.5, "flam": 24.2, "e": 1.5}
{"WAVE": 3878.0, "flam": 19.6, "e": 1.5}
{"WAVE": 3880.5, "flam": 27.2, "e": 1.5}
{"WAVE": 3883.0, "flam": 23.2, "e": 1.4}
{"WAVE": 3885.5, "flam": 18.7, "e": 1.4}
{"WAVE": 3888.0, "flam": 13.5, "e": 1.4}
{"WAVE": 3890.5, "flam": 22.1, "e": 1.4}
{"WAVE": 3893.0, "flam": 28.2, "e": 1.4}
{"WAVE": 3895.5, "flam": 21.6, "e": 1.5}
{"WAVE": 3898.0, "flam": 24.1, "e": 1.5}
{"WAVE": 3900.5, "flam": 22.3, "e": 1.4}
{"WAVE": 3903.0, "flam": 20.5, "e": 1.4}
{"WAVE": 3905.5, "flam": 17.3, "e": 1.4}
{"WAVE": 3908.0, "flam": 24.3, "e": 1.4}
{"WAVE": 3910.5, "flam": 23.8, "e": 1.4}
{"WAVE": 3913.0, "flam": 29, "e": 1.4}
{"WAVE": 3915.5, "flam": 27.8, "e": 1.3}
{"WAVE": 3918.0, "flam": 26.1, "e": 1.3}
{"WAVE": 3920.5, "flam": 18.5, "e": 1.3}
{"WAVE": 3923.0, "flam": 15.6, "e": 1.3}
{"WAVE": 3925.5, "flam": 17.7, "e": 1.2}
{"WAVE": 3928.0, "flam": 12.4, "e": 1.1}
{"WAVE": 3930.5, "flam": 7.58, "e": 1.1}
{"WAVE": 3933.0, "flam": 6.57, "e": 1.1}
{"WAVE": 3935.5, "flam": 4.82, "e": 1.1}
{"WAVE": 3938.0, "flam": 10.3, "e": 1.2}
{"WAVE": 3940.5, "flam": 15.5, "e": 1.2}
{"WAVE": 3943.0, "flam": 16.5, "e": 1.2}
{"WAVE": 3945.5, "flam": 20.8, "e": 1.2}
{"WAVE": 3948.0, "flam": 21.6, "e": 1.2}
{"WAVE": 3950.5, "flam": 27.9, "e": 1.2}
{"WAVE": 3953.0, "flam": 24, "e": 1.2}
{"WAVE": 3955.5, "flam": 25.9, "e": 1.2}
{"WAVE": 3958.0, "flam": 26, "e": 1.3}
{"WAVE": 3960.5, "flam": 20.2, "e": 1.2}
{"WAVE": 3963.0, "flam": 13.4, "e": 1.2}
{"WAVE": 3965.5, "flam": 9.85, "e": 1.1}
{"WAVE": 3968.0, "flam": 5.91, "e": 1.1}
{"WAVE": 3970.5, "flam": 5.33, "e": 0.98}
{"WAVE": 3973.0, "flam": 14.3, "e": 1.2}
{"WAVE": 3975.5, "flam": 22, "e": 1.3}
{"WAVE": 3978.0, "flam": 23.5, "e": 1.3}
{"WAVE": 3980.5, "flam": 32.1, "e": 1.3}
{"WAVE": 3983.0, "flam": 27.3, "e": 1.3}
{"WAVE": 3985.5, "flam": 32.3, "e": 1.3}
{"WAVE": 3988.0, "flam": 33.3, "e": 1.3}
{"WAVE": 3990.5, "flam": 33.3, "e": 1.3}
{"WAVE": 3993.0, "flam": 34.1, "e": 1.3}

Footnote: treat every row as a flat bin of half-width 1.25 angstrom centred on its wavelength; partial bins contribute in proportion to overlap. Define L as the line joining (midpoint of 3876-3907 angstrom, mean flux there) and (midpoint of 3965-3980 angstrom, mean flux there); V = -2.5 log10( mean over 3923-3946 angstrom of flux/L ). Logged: 0.40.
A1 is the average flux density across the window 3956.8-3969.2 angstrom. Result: 15.1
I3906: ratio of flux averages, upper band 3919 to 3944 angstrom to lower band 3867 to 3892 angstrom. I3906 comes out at 0.6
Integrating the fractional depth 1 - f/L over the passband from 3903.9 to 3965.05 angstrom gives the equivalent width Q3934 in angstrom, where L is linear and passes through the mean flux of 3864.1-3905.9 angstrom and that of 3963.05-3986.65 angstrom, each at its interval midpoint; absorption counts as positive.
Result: 4.6 angstrom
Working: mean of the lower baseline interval 22.2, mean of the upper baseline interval 18.8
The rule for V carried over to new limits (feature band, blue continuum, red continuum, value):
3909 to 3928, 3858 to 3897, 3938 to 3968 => -0.09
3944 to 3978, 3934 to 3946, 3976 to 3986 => 0.05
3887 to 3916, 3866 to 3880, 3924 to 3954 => -0.17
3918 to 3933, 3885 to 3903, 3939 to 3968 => 0.36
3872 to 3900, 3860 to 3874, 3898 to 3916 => 0.03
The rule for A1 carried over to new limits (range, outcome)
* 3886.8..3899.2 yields 21.9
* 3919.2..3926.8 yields 17.3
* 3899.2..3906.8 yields 20.1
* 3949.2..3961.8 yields 24.7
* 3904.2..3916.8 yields 24.4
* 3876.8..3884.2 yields 23.4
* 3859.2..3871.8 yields 21.3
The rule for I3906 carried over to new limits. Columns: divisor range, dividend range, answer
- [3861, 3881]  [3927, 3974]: 0.66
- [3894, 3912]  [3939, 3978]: 0.82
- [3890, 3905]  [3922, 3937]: 0.47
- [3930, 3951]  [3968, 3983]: 1.32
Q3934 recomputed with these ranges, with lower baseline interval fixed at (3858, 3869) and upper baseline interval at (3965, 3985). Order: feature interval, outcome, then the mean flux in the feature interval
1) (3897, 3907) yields -0.92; 21.1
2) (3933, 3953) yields 2.30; 16.6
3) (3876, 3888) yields -1.15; 21.4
